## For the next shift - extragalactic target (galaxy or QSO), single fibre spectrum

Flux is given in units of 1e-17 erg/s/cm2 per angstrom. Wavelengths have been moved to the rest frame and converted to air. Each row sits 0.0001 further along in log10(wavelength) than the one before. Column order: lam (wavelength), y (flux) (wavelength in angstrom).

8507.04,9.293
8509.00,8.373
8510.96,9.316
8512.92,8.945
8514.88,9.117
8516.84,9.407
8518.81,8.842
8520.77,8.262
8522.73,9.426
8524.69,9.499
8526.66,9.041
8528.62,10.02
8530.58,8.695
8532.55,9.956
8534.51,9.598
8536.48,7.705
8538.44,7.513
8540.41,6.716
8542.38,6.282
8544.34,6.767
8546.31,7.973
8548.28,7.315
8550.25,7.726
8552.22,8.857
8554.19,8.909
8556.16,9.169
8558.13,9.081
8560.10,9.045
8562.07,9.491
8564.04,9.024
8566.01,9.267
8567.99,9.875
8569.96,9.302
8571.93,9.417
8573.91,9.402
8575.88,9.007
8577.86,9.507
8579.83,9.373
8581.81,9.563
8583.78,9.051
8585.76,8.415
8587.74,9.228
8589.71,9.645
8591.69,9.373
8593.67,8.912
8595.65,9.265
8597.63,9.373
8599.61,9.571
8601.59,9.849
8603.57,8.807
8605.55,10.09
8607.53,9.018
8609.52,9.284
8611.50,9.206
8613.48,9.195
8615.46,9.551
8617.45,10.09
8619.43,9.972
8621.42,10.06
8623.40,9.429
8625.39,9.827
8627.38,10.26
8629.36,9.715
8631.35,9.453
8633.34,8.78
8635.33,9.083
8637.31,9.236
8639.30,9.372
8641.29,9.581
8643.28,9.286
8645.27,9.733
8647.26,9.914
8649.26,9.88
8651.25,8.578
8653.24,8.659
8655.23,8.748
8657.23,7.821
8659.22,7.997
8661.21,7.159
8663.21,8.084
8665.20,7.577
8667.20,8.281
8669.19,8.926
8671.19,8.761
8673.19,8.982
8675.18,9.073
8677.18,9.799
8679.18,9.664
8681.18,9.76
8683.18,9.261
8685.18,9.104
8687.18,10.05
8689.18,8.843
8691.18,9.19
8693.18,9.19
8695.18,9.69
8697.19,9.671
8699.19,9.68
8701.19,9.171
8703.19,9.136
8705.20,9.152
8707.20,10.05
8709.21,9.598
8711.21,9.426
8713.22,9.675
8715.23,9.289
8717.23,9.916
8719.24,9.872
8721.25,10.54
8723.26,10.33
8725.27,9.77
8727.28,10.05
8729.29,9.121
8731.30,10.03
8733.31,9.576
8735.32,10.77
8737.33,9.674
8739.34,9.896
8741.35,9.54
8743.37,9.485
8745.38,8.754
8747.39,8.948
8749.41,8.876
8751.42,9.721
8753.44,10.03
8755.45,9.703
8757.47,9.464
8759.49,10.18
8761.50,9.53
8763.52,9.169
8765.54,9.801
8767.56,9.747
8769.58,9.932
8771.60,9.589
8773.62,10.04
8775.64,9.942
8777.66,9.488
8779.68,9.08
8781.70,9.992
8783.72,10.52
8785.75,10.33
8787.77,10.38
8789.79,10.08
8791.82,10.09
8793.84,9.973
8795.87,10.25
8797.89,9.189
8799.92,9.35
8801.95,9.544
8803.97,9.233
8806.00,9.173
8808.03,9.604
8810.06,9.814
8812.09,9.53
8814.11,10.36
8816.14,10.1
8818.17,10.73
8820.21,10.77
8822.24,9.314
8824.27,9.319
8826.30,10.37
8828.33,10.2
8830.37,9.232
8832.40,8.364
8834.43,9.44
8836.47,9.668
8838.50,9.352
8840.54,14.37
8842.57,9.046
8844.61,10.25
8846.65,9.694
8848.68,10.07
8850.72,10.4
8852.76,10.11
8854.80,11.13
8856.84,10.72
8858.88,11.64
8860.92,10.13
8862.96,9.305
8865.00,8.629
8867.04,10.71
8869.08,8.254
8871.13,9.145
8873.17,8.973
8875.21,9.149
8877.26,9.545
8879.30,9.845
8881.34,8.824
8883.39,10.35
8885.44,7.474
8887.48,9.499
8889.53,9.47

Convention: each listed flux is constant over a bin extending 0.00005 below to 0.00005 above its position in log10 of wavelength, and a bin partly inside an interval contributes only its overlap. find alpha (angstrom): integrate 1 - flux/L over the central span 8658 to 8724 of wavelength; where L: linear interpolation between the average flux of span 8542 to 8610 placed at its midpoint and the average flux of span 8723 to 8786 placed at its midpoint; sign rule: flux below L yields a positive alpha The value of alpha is 1.59 angstrom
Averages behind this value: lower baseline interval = 9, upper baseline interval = 9.71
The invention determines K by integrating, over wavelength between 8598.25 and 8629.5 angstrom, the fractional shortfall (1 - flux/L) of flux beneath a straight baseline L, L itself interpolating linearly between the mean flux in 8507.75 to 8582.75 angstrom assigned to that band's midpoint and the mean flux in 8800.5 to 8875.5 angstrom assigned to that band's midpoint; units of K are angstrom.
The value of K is -1.90 angstrom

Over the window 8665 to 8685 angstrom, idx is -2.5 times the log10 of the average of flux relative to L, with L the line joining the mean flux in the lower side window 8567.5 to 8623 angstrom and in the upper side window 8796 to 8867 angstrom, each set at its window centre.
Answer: 0.06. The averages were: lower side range 9.4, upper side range 9.96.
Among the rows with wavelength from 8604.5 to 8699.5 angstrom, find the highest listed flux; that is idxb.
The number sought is 10.26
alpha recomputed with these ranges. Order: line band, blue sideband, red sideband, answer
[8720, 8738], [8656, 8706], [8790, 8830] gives -1.37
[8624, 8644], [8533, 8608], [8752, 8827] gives -0.70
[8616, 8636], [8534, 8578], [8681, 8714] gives -1.54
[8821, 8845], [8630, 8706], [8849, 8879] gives -0.45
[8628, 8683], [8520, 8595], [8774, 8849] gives 1.60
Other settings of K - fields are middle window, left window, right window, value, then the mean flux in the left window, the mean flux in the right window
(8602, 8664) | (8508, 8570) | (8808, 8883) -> -1.16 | 8.69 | 9.9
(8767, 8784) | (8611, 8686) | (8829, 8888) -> -0.46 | 9.15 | 9.77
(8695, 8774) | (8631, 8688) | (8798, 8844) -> -2.37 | 8.98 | 9.85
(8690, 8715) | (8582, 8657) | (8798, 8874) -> 0.30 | 9.38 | 9.89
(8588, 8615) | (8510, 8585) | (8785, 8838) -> -1.00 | 8.83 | 9.78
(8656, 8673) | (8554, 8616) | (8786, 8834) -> 2.41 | 9.29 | 9.79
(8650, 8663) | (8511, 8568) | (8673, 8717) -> 1.49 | 8.66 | 9.45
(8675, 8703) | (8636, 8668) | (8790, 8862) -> -1.31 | 8.75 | 10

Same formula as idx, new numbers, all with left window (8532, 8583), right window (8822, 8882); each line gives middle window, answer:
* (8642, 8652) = -0.05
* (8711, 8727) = -0.06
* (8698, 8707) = -0.01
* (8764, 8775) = -0.03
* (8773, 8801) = -0.03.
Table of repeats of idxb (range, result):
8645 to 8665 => 9.914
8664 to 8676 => 9.073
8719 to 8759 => 10.77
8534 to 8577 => 9.875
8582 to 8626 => 10.09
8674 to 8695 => 10.05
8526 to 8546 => 10.02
